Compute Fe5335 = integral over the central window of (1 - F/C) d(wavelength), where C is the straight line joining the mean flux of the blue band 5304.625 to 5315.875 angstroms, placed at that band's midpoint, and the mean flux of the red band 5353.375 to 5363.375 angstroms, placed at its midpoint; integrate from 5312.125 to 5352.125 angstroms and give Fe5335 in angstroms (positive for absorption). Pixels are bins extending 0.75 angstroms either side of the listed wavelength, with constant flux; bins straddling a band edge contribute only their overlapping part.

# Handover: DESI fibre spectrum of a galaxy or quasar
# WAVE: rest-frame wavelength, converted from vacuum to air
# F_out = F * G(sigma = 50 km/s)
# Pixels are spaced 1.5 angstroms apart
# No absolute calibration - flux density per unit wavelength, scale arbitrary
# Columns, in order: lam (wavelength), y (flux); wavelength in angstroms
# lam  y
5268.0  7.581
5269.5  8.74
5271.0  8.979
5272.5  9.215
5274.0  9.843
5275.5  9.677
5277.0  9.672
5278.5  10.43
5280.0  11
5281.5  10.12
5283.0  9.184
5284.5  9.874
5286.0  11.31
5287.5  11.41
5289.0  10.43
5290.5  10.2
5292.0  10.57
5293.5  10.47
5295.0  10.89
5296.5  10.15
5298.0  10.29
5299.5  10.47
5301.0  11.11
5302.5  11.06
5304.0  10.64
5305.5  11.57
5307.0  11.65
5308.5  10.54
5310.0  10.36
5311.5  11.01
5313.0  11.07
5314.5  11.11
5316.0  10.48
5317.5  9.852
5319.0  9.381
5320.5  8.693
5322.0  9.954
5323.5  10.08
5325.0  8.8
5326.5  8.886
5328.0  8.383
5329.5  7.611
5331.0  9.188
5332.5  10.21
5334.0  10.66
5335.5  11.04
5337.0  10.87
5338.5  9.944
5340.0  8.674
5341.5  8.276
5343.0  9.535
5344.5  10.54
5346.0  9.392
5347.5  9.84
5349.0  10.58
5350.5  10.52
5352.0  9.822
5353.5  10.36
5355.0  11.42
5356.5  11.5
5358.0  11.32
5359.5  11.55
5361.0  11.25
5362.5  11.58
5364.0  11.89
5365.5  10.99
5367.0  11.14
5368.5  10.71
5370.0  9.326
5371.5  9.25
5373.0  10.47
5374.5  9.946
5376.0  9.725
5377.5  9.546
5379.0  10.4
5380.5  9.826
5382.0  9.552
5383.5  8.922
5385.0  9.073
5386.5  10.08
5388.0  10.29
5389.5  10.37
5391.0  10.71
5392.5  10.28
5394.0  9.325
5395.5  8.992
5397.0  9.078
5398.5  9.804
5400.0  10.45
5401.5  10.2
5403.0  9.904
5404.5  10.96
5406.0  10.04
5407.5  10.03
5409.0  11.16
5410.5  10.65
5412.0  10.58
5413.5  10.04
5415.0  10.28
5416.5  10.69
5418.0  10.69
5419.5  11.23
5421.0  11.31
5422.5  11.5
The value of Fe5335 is 5.0 angstroms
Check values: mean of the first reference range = 11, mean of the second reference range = 11.3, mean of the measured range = 9.76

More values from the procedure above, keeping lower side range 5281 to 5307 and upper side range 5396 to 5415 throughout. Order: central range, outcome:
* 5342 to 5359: 0.0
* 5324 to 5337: 1.3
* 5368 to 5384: 0.8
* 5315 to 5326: 0.9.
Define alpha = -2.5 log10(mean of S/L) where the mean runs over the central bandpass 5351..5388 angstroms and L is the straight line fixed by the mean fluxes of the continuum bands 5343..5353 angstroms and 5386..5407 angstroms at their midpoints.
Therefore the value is -0.036 mag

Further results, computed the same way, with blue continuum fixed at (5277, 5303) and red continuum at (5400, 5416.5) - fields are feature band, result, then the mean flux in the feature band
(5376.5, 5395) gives 0.06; 9.85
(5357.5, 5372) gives -0.05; 10.9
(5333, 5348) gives 0.06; 9.88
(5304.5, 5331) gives 0.06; 9.95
